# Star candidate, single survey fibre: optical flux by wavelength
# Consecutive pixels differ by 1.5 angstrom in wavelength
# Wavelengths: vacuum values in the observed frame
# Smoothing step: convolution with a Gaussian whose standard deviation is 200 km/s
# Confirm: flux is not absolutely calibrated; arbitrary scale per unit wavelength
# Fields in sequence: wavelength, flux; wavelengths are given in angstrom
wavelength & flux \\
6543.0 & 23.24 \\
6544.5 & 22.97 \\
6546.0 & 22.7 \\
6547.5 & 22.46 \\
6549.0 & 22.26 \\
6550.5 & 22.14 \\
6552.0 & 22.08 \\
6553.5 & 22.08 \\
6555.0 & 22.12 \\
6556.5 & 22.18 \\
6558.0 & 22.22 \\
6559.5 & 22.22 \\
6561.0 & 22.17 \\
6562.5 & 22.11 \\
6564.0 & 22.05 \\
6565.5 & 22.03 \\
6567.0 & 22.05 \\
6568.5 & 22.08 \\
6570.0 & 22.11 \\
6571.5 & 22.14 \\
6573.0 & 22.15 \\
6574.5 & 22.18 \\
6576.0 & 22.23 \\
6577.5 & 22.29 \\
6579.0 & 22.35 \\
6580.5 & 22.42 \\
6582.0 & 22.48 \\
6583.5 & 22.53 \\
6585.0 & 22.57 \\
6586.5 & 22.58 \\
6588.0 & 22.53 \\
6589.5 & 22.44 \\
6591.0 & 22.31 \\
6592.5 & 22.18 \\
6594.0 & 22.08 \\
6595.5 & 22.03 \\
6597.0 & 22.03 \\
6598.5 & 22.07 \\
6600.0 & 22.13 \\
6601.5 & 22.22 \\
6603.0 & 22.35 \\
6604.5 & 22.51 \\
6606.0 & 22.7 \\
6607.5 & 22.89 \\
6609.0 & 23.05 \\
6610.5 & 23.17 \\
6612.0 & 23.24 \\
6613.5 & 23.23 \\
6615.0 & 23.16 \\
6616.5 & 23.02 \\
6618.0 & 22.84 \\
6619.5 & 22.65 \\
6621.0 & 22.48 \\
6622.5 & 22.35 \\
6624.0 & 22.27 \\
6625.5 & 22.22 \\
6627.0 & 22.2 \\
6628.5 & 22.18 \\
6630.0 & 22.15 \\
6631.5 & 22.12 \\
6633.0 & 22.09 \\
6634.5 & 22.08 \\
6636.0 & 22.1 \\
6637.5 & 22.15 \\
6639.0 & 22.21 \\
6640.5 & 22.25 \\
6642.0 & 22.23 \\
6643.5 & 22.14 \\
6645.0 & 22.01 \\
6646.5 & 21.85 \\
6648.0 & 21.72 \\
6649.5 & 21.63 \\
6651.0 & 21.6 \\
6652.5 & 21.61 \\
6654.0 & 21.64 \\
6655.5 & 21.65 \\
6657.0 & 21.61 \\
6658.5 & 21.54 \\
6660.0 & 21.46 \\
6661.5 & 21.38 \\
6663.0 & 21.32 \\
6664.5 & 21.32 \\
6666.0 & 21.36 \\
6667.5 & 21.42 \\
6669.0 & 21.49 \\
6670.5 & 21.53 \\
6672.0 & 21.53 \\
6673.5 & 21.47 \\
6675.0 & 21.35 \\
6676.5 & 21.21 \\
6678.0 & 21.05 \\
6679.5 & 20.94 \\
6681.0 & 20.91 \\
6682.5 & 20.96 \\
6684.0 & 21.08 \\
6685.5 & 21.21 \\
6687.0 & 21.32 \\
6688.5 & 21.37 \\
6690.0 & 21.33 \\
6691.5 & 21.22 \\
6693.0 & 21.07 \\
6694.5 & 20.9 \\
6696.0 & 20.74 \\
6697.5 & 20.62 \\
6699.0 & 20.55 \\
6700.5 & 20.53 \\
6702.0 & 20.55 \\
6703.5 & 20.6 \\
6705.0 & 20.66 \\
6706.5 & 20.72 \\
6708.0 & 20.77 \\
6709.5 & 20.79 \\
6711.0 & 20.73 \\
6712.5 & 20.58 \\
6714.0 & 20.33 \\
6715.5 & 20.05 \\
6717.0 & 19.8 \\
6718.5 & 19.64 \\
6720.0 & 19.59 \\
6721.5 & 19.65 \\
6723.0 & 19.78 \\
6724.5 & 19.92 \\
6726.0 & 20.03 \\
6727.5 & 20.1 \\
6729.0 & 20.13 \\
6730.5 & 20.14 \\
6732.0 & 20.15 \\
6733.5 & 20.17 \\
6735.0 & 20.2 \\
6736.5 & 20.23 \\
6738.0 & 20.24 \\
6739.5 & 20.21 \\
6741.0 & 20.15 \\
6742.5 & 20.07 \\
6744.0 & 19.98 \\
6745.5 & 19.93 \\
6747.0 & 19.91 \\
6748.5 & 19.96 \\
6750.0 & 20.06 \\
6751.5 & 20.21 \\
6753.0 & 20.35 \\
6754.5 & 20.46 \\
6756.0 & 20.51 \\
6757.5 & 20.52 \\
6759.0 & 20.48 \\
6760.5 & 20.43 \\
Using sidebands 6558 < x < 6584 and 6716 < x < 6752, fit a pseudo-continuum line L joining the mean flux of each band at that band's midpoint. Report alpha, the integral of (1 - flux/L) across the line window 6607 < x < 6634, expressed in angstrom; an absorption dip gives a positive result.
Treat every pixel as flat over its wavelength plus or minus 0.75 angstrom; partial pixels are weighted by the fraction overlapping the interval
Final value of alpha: -1.4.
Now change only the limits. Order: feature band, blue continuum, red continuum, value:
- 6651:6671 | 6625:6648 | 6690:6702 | 0.1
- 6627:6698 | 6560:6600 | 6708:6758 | -1.5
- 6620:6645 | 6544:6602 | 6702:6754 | -0.9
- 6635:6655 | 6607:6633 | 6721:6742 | 0.1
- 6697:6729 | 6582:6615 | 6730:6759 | 0.6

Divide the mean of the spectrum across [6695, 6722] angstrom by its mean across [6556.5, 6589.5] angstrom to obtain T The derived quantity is 0.9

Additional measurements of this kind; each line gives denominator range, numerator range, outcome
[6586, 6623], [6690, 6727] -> 0.90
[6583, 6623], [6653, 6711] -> 0.94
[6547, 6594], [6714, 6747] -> 0.90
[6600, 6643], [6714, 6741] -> 0.89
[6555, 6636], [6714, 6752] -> 0.89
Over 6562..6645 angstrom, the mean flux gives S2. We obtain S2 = 22.4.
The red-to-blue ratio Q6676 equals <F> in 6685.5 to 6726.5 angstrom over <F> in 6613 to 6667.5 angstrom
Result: 0.93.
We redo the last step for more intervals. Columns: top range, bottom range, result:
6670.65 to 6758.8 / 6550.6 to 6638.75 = 0.92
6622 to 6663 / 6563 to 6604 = 0.99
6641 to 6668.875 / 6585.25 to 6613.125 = 0.96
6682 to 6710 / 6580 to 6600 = 0.94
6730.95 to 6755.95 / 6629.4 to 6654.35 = 0.92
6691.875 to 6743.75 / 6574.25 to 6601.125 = 0.91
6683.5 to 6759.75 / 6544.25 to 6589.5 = 0.92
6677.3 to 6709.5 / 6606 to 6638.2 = 0.93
